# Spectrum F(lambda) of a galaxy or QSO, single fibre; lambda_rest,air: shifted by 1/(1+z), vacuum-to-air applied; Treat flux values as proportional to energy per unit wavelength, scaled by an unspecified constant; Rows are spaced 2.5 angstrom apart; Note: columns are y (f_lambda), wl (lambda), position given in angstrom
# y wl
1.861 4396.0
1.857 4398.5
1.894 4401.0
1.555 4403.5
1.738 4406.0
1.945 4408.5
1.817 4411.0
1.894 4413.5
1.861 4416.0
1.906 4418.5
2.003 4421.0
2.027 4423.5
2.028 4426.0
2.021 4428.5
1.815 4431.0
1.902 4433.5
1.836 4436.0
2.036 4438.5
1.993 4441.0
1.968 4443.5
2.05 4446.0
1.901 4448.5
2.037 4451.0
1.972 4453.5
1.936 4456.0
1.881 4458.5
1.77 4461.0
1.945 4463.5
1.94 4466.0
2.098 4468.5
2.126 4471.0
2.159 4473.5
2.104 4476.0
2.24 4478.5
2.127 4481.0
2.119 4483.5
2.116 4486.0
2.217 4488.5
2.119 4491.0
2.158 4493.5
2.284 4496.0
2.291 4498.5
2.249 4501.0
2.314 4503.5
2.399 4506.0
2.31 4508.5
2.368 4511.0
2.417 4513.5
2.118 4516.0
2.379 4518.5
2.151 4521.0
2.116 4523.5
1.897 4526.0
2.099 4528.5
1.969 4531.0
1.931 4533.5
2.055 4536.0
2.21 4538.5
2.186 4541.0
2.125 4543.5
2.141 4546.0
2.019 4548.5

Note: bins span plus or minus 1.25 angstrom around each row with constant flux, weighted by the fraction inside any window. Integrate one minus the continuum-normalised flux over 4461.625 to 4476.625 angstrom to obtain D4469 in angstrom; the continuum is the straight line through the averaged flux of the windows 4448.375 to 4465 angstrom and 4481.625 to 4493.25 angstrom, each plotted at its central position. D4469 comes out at -0.3 angstrom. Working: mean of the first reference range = 1.92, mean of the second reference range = 2.14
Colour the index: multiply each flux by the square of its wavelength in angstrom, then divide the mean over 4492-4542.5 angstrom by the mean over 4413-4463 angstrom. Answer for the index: 1.17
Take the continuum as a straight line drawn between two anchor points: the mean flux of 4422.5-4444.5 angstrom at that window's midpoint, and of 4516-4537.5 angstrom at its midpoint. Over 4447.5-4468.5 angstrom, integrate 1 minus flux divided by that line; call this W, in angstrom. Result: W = 0.59 angstrom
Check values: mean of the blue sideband 1.96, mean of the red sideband 2.08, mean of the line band 1.93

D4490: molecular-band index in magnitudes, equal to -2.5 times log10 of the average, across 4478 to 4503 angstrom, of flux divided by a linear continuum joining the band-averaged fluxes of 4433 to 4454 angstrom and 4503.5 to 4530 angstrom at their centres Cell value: -0.03 mag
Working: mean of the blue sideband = 1.97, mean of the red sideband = 2.23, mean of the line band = 2.19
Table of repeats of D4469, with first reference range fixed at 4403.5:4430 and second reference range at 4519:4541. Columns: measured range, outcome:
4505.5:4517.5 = -1.61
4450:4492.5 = -1.45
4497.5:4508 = -1.45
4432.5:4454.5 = -0.25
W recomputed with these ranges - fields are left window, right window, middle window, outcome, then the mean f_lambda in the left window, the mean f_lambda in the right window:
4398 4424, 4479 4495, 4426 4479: 0.9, 1.86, 2.15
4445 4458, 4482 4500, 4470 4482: -0.3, 1.97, 2.19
